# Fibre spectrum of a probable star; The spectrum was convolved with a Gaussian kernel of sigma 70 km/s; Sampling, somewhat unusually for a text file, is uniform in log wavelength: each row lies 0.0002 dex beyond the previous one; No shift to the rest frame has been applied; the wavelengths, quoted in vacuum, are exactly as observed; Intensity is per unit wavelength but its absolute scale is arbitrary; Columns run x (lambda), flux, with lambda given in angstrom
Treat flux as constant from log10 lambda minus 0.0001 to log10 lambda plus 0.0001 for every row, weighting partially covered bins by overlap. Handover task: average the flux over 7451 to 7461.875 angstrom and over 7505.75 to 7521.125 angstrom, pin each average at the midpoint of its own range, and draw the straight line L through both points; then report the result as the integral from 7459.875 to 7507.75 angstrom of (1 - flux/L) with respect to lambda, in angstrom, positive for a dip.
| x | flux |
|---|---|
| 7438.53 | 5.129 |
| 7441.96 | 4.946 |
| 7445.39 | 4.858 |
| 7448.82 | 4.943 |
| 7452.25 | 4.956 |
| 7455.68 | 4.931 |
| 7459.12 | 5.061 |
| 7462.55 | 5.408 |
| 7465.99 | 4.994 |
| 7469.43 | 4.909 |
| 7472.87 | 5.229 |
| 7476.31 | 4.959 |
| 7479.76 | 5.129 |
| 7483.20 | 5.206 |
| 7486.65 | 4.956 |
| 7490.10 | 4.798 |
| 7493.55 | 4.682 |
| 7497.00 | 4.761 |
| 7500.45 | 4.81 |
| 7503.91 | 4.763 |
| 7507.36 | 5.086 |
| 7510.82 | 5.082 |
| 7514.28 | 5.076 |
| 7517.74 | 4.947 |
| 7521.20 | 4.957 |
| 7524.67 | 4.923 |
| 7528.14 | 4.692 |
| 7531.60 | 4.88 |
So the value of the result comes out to 0.5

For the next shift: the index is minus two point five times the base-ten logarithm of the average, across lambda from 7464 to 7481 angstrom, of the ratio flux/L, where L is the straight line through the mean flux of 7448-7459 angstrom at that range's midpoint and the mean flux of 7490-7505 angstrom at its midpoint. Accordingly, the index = -0.04 mag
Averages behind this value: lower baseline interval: 4.96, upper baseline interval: 4.76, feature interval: 5.05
